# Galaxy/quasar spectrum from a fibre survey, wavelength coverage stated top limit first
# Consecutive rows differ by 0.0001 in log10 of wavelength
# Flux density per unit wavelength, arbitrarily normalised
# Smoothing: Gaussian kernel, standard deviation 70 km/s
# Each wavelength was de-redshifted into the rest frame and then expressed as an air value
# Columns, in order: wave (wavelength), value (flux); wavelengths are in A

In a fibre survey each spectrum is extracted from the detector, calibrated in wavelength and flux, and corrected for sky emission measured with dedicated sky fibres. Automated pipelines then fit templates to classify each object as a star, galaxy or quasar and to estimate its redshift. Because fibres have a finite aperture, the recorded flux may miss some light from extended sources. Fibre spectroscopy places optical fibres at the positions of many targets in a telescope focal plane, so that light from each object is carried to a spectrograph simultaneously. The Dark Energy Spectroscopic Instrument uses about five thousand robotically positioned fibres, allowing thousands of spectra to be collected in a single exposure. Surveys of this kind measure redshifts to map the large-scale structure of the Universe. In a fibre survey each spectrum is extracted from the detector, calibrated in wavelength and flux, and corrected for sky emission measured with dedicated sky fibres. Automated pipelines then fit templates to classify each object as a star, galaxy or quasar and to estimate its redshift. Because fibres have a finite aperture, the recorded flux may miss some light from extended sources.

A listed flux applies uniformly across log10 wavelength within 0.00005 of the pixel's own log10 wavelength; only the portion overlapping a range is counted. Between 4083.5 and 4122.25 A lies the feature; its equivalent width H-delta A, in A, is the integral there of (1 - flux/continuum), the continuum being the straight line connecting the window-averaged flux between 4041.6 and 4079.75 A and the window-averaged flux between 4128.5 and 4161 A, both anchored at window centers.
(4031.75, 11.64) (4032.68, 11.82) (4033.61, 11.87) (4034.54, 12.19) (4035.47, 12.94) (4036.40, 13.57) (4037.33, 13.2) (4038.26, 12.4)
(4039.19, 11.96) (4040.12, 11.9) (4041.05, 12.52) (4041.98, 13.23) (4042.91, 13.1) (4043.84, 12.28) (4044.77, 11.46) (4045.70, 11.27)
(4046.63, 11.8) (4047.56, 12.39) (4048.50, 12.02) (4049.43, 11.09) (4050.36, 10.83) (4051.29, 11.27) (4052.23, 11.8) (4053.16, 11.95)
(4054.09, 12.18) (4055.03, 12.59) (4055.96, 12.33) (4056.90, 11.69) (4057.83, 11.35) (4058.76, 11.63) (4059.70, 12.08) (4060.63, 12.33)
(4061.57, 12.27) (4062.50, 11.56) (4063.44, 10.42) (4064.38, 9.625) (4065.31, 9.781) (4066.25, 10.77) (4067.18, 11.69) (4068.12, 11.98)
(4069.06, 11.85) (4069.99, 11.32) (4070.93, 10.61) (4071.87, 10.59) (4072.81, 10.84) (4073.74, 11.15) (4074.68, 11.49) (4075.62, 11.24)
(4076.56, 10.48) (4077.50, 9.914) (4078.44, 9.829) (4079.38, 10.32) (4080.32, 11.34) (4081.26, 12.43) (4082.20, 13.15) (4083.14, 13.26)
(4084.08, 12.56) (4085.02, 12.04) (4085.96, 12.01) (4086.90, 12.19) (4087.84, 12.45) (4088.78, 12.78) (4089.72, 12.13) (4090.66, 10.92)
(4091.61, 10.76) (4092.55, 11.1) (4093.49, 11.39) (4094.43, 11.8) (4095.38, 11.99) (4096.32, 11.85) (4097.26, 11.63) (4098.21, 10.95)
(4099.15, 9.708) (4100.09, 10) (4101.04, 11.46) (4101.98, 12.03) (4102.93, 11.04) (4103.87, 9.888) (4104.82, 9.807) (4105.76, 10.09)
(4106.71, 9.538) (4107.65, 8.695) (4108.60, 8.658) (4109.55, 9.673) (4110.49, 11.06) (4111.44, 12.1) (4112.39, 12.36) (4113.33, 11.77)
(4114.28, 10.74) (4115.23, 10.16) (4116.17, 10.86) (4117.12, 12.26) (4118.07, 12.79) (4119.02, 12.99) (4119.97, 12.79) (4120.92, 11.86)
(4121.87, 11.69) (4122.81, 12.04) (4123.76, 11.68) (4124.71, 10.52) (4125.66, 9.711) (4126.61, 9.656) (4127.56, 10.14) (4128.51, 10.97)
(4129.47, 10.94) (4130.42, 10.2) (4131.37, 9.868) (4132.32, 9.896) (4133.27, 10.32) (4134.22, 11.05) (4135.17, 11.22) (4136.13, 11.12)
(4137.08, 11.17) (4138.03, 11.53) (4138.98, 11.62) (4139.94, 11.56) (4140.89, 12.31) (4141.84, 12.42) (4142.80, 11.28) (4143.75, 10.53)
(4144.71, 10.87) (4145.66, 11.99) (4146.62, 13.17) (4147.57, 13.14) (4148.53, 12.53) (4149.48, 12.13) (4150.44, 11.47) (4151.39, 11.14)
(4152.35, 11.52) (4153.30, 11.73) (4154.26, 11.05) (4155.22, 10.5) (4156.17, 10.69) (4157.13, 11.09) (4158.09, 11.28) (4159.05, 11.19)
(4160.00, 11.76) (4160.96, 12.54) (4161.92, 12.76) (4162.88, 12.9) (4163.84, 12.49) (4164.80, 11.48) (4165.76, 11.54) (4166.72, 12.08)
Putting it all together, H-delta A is 0.35 A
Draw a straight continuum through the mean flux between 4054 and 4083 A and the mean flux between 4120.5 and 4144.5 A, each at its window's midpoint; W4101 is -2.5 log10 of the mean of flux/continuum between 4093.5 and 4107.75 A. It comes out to 0.04 mag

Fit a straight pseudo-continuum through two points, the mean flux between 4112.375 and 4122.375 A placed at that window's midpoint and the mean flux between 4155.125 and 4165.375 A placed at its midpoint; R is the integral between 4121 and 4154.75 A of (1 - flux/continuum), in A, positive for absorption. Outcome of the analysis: 1.48 A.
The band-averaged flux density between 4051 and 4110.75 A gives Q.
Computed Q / 11.2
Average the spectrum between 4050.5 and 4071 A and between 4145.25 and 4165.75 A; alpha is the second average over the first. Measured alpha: 1.03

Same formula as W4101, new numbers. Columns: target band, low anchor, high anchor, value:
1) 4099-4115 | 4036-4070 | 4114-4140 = 0.08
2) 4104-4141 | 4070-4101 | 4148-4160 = 0.04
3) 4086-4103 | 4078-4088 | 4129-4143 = 0.03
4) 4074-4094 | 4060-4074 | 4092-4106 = -0.05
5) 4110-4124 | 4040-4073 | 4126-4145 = -0.07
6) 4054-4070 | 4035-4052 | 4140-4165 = 0.05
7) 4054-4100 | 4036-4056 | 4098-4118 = -0.01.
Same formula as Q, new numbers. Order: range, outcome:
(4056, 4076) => 11.3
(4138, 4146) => 11.6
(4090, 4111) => 10.7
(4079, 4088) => 12.2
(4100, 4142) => 11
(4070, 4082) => 10.9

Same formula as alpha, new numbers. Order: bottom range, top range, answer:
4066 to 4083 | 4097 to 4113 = 0.94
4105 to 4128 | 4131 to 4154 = 1.05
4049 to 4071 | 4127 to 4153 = 0.99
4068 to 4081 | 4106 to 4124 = 1.03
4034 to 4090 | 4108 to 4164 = 0.97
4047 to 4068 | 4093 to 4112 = 0.93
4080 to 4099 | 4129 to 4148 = 0.95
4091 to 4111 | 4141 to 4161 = 1.09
